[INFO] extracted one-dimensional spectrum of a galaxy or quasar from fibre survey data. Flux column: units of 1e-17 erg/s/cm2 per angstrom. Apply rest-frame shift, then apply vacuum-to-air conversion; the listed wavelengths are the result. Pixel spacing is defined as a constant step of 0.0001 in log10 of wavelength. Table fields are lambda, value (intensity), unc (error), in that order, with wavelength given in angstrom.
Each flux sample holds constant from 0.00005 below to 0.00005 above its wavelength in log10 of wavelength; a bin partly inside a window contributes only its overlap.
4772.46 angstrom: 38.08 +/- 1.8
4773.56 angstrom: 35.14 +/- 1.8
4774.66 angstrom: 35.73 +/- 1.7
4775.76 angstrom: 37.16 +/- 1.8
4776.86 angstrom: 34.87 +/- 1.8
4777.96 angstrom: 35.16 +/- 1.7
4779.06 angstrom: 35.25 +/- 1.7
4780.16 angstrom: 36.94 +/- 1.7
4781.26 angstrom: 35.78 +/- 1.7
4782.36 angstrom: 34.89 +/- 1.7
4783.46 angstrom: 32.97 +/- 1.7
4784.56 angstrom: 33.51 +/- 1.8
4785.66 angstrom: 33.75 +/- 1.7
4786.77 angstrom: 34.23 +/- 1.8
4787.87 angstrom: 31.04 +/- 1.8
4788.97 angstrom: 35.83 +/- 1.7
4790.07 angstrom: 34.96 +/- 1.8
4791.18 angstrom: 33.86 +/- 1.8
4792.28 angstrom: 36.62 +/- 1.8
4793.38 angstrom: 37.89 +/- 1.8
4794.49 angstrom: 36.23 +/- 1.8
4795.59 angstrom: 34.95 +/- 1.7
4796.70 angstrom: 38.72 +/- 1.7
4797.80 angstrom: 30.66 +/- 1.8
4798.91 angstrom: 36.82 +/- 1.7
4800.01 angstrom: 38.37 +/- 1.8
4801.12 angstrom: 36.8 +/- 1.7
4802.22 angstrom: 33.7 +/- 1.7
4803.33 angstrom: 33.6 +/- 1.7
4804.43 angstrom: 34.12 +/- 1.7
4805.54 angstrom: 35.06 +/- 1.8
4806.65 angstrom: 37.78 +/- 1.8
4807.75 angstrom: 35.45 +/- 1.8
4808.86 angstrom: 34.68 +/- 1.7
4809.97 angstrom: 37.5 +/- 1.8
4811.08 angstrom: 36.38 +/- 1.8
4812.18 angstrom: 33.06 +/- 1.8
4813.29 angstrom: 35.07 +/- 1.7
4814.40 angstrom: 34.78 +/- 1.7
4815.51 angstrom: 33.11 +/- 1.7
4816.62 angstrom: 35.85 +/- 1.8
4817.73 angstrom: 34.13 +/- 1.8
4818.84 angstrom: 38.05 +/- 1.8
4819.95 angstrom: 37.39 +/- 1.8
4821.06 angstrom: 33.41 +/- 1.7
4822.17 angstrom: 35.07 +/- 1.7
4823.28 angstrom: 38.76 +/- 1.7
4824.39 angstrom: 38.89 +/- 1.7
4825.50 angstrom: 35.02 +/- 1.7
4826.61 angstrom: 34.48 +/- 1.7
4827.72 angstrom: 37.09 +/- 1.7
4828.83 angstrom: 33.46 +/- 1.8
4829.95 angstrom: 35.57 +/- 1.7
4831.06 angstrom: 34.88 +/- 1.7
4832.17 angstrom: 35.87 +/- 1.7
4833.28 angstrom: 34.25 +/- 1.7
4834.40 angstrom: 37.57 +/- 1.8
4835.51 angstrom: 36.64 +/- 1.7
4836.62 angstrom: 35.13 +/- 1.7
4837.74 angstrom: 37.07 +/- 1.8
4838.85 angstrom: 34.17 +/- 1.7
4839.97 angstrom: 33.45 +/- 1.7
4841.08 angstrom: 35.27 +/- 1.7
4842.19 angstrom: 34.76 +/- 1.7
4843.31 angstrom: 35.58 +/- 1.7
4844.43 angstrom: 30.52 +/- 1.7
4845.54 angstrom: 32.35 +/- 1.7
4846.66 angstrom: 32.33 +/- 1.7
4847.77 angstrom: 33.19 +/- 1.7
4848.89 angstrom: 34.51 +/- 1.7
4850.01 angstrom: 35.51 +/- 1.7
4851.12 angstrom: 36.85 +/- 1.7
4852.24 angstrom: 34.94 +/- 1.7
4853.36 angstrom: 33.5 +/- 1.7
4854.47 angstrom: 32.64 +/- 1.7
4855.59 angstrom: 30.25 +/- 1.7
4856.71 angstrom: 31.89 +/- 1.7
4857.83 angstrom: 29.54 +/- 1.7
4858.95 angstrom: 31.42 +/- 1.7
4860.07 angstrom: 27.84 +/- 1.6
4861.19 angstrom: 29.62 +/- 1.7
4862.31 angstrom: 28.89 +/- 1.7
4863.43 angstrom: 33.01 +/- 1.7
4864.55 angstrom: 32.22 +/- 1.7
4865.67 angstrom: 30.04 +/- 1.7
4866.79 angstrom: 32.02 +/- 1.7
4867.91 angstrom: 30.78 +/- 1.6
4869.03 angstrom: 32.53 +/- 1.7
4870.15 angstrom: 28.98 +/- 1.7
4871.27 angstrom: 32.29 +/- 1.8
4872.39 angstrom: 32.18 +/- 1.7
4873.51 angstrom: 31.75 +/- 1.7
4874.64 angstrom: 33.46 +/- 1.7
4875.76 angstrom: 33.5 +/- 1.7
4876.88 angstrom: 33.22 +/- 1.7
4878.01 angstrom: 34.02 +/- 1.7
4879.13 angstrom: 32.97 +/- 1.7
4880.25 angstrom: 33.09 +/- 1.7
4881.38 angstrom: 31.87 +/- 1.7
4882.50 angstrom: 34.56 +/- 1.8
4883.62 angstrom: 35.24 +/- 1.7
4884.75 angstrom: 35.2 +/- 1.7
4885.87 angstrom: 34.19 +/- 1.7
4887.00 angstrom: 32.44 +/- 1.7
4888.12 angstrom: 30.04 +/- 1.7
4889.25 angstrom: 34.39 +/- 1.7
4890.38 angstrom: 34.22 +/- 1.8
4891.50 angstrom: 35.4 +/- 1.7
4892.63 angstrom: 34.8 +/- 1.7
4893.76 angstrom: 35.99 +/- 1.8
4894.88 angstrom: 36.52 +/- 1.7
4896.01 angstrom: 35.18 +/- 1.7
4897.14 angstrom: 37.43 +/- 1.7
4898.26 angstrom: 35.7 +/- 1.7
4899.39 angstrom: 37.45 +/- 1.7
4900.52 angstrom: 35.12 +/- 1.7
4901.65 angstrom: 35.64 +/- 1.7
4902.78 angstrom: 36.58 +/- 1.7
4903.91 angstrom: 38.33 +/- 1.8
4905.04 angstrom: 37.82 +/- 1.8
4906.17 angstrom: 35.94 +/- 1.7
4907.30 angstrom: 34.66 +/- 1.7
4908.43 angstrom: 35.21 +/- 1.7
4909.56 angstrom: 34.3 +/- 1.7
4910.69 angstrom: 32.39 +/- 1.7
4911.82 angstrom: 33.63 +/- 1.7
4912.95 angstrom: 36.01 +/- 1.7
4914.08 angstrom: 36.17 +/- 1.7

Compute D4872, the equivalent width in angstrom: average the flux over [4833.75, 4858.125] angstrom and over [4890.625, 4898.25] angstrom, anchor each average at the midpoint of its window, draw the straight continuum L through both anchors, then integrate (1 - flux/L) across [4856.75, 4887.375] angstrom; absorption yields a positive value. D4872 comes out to 2.5 angstrom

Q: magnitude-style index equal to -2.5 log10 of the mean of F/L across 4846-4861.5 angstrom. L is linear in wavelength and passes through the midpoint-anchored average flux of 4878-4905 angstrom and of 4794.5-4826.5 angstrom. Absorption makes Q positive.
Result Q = 0.09 mag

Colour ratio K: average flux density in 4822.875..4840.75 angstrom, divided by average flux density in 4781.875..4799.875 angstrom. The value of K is 1.02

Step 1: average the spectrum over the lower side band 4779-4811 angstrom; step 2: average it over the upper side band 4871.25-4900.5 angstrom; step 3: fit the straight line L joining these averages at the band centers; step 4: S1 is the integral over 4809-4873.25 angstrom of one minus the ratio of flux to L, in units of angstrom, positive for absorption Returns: 1.6 angstrom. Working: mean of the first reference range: 35.3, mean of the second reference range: 34.2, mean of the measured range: 33.9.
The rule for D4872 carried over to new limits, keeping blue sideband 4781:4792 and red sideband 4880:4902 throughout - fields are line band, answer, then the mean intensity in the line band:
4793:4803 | -0.5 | 35.9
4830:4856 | 0.0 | 34.5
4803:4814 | -0.3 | 35.3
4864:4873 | 0.8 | 31.4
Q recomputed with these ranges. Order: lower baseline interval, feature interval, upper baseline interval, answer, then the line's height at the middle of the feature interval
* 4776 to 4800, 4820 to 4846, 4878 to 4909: -0.005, 35.1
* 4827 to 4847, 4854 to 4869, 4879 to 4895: 0.120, 34.4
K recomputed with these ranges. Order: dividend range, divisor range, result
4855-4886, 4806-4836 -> 0.90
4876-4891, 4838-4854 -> 0.98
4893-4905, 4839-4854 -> 1.07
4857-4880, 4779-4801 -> 0.90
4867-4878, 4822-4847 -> 0.91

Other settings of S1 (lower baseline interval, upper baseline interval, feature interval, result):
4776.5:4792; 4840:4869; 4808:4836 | -1.9 angstrom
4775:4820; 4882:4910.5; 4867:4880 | 1.1 angstrom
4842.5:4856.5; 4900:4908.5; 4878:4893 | 0.7 angstrom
